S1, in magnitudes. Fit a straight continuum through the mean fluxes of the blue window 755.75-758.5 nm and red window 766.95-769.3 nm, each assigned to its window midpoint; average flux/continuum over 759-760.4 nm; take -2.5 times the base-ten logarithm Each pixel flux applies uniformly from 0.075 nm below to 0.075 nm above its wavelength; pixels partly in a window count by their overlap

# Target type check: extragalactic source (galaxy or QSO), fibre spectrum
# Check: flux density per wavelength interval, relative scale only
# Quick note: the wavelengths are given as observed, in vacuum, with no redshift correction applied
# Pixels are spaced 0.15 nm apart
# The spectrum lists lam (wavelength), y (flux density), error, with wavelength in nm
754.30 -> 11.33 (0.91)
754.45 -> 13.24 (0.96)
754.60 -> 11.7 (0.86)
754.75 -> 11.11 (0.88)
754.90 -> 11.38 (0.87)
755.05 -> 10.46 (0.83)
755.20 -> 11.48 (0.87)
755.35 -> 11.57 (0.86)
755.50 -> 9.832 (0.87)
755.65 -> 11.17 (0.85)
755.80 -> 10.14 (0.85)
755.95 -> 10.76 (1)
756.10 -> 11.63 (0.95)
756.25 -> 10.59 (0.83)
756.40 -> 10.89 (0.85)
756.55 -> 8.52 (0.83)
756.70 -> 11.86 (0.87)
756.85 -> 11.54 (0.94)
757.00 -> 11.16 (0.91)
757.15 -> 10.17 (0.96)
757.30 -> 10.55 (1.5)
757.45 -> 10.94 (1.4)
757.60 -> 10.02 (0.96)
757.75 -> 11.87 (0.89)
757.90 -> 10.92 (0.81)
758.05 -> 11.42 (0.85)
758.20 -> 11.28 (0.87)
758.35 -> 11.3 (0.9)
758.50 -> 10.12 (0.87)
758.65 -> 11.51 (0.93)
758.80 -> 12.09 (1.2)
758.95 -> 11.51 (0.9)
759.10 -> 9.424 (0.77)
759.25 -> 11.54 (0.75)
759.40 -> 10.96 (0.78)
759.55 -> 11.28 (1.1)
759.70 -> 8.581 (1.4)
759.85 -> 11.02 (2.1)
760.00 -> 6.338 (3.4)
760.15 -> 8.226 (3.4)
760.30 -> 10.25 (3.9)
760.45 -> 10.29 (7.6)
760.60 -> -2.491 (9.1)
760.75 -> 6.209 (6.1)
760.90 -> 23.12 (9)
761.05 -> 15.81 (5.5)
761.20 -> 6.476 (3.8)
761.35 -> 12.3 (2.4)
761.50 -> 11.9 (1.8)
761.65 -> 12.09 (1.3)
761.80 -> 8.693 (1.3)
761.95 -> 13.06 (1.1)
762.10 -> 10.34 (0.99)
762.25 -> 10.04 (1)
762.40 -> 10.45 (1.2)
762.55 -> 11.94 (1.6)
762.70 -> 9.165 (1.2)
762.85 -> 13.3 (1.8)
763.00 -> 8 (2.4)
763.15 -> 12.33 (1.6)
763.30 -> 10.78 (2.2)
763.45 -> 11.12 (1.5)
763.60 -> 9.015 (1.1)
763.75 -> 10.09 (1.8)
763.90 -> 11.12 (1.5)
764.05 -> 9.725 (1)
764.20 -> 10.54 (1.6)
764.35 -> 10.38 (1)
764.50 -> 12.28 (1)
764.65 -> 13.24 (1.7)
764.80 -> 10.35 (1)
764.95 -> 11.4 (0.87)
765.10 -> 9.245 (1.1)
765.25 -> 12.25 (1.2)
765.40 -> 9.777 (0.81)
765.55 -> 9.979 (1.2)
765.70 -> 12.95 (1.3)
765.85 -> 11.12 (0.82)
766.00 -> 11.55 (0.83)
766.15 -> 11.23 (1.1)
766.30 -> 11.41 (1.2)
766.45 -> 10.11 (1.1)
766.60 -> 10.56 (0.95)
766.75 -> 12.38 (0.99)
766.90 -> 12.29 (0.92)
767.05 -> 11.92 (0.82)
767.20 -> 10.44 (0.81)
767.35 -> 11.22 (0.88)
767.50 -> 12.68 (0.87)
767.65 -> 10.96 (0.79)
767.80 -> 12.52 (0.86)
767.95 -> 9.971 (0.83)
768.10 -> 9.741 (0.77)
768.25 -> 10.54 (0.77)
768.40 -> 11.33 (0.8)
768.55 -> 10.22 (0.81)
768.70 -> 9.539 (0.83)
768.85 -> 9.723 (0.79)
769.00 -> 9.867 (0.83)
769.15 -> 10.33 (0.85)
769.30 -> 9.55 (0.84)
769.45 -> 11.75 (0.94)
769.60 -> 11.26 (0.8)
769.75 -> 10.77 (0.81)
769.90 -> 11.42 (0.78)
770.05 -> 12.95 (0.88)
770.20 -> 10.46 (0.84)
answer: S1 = 0.11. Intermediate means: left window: 10.9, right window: 10.7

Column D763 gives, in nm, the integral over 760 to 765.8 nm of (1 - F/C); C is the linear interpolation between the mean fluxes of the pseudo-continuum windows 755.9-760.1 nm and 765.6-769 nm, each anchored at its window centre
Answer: 0.15 nm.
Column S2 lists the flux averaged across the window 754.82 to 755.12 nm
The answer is 10.9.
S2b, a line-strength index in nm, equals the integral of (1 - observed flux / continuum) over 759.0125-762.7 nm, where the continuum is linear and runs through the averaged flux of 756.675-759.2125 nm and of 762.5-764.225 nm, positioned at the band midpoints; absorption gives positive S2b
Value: 0.162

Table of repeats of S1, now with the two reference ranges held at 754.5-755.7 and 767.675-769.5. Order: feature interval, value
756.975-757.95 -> 0.02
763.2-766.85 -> -0.04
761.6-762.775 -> 0.01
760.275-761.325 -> 0.08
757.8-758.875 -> -0.03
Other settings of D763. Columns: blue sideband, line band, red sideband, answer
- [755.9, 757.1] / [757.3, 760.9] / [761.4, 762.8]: 0.273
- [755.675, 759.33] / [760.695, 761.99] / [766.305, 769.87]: -0.161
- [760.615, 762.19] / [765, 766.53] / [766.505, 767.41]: 0.063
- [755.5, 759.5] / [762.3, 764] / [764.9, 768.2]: 0.065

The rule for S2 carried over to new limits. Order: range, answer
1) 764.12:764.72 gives 11.6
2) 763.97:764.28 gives 10.2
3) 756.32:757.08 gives 10.8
